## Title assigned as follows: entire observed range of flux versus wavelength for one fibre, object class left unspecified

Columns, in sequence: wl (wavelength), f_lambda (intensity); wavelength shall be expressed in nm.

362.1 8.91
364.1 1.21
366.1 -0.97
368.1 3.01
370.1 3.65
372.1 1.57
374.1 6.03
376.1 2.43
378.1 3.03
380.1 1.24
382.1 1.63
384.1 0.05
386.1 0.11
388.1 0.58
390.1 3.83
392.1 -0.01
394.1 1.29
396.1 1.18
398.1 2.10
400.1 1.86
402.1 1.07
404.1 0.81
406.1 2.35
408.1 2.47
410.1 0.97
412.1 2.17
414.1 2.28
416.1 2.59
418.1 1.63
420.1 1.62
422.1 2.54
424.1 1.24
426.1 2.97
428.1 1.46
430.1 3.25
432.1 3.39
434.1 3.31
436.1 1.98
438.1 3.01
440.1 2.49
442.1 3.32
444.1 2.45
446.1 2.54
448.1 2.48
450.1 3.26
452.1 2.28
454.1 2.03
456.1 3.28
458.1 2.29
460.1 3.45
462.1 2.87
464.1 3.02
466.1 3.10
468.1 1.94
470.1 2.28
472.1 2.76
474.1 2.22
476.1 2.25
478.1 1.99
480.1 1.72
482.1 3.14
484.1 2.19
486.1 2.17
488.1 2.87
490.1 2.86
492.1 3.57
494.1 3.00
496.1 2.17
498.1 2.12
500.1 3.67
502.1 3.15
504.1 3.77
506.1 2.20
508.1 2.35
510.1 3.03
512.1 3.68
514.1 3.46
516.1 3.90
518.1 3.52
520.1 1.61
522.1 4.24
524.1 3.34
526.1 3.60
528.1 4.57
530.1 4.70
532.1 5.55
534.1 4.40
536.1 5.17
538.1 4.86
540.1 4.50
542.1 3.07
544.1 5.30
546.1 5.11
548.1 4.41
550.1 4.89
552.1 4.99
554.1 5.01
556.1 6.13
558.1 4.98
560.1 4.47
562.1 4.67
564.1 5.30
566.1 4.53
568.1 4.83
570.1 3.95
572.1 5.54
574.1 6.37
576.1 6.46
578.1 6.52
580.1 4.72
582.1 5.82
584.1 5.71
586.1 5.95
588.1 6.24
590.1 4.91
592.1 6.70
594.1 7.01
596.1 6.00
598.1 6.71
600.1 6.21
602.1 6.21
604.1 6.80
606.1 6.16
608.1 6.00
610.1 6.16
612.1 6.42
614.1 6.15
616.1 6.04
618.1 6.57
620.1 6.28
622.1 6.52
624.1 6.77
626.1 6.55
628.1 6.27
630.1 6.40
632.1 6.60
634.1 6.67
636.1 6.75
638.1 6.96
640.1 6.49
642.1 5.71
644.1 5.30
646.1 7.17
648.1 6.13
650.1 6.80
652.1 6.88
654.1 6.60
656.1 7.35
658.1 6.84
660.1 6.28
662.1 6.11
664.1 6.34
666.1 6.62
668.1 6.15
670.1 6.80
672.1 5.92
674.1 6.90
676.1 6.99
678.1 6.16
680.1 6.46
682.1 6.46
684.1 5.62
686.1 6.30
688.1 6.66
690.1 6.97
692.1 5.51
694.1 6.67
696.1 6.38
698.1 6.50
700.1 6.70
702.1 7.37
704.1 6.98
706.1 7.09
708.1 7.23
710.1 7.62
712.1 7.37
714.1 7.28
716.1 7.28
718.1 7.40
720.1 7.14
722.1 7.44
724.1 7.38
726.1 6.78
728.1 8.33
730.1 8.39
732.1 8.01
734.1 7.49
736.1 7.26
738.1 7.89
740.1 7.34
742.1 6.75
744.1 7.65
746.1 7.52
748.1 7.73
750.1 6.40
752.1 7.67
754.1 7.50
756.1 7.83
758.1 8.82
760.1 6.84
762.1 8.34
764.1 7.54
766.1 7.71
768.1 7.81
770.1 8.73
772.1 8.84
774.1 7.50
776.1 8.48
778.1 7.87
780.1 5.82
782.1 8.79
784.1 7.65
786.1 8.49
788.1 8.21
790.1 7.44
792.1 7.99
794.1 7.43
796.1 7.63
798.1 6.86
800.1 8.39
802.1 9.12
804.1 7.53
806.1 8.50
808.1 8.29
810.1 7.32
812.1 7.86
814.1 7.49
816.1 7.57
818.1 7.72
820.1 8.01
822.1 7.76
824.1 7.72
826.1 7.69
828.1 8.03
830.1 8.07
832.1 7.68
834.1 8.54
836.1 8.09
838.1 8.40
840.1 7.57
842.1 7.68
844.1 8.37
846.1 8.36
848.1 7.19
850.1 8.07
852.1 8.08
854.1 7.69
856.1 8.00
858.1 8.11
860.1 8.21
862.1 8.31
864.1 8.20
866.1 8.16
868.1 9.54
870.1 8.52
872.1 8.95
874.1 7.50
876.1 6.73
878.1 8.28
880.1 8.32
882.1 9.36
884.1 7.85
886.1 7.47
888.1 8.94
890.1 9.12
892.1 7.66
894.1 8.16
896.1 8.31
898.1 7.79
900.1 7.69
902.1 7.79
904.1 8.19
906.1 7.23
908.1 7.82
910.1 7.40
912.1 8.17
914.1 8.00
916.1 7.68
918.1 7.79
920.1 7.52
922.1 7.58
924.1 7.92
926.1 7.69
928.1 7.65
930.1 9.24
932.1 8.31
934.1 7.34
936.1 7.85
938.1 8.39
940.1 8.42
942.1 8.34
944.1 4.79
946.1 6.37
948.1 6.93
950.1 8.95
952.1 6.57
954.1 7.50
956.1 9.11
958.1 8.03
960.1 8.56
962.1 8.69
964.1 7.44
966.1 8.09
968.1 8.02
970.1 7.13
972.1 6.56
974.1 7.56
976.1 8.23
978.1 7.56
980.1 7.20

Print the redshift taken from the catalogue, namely 0.32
